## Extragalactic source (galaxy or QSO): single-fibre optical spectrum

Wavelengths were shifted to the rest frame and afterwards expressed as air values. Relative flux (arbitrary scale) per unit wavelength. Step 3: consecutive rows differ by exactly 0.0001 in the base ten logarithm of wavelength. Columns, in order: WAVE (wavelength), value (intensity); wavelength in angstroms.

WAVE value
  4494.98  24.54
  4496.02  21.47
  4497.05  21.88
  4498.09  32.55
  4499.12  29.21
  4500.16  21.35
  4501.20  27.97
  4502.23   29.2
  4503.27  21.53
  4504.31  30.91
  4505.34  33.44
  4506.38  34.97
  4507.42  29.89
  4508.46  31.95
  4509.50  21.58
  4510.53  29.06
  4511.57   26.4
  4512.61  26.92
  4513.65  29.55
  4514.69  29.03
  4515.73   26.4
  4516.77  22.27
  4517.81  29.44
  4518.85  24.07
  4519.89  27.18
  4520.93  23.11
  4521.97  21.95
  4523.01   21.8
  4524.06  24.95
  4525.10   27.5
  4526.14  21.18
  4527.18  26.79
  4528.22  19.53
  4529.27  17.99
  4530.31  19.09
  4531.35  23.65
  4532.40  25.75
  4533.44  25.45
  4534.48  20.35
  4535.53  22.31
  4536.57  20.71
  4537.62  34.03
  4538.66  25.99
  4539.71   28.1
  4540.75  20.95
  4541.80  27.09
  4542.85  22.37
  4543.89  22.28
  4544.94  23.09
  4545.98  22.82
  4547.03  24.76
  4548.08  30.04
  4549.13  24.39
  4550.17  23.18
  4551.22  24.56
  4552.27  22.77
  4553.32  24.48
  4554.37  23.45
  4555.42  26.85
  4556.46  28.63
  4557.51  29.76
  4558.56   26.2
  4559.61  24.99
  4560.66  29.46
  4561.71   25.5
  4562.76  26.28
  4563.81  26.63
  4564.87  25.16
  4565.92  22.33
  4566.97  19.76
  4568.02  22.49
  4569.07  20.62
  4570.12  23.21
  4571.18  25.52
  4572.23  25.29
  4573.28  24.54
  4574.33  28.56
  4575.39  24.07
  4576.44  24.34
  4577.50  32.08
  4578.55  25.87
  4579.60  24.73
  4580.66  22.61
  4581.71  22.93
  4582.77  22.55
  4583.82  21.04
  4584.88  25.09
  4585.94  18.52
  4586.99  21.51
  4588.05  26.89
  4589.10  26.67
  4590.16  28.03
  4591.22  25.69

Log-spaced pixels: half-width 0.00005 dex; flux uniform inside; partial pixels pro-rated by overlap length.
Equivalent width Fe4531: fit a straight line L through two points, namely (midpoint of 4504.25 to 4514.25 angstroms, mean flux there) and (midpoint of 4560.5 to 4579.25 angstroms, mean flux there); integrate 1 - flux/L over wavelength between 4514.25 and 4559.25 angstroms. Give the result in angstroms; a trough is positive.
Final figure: 4.6 angstroms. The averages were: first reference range 29.4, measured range 24.6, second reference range 25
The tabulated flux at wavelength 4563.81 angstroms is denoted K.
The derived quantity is 26.63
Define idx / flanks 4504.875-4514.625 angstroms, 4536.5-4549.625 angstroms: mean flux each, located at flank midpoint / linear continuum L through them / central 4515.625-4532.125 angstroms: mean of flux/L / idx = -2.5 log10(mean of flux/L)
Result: 0.17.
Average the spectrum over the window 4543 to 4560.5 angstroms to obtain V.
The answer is 25.2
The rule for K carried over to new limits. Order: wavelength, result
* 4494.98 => 24.54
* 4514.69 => 29.03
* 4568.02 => 22.49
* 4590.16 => 28.03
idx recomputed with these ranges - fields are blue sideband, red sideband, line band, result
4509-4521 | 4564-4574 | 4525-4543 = 0.07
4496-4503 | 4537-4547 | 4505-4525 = -0.04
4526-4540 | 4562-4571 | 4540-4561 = -0.07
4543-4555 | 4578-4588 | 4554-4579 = -0.09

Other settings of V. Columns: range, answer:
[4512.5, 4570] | 24.6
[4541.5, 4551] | 24.4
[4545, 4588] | 24.7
